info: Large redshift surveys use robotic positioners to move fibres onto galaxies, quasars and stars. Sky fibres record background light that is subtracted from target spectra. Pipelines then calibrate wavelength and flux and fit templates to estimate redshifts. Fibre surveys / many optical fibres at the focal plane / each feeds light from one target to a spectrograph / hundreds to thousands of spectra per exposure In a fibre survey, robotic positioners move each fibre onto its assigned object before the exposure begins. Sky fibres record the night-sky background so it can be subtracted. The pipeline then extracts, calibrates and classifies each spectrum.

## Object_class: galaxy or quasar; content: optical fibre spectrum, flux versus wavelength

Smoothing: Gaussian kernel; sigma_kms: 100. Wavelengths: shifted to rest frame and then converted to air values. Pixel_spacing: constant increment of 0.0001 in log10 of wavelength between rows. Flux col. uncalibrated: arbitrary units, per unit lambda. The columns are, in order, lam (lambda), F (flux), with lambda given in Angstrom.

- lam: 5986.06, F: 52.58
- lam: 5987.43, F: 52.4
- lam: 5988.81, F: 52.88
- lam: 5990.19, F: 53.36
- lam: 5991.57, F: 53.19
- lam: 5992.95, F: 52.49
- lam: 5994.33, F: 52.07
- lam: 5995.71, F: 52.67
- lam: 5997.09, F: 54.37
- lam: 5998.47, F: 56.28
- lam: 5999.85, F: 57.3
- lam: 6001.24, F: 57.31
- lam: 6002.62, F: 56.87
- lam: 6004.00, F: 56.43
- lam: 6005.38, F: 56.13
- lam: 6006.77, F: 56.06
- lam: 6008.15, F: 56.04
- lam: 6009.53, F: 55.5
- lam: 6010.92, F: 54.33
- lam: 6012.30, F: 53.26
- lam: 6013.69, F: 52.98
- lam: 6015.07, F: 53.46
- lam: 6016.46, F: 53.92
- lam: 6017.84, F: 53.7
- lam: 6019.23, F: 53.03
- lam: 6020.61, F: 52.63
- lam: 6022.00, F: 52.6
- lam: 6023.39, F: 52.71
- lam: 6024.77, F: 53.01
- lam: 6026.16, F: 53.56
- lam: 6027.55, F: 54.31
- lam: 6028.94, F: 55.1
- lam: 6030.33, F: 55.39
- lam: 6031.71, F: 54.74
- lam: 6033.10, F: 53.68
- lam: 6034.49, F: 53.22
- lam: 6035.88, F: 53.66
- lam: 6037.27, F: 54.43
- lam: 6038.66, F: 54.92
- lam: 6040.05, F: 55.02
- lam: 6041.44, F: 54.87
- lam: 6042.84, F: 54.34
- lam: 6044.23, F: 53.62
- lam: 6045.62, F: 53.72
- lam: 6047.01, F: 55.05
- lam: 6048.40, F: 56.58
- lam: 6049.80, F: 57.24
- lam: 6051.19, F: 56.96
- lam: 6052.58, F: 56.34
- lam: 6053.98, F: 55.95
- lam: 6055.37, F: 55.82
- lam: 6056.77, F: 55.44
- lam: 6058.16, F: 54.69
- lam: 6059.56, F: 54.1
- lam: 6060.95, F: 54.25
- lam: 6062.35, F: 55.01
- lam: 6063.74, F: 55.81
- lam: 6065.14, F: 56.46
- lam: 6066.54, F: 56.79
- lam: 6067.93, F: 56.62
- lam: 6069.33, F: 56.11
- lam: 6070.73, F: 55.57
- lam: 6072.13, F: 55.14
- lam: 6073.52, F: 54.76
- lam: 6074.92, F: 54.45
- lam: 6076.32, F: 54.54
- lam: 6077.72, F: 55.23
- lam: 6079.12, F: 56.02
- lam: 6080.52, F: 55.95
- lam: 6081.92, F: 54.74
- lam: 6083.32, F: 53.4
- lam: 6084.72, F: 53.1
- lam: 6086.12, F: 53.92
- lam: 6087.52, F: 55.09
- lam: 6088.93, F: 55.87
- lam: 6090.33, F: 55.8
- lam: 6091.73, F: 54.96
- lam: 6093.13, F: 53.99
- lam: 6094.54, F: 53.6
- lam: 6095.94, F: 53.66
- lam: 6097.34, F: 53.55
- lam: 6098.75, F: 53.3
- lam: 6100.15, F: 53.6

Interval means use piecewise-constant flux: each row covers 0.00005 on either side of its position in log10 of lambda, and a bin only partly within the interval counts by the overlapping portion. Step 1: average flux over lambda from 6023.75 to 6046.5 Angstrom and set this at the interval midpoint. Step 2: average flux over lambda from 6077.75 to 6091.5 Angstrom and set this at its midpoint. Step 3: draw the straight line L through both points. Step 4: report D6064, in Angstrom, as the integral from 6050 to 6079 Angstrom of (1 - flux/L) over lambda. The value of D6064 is -0.5 Angstrom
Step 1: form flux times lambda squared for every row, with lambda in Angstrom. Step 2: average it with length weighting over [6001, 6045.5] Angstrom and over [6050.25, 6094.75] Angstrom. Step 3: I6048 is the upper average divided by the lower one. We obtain 1.0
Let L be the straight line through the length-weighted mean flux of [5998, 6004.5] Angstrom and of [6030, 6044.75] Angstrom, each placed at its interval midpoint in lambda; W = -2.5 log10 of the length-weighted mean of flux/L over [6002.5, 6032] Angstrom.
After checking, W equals 0.03 mag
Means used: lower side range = 56.8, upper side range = 54.3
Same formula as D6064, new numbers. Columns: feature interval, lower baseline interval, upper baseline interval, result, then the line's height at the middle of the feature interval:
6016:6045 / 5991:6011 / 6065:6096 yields 0.63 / 55.1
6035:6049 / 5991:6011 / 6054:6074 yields 0.20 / 55.4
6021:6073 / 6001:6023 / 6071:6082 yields -0.04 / 54.9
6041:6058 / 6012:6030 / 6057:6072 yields -0.21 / 54.8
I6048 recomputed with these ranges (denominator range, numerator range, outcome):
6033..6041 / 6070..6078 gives 1.03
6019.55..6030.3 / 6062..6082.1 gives 1.05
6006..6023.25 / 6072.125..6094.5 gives 1.04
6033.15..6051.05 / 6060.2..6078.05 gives 1.02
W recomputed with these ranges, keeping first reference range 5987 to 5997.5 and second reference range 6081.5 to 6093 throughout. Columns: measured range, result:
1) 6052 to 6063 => -0.02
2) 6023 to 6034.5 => -0.01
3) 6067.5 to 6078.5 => -0.02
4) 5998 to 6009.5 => -0.07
